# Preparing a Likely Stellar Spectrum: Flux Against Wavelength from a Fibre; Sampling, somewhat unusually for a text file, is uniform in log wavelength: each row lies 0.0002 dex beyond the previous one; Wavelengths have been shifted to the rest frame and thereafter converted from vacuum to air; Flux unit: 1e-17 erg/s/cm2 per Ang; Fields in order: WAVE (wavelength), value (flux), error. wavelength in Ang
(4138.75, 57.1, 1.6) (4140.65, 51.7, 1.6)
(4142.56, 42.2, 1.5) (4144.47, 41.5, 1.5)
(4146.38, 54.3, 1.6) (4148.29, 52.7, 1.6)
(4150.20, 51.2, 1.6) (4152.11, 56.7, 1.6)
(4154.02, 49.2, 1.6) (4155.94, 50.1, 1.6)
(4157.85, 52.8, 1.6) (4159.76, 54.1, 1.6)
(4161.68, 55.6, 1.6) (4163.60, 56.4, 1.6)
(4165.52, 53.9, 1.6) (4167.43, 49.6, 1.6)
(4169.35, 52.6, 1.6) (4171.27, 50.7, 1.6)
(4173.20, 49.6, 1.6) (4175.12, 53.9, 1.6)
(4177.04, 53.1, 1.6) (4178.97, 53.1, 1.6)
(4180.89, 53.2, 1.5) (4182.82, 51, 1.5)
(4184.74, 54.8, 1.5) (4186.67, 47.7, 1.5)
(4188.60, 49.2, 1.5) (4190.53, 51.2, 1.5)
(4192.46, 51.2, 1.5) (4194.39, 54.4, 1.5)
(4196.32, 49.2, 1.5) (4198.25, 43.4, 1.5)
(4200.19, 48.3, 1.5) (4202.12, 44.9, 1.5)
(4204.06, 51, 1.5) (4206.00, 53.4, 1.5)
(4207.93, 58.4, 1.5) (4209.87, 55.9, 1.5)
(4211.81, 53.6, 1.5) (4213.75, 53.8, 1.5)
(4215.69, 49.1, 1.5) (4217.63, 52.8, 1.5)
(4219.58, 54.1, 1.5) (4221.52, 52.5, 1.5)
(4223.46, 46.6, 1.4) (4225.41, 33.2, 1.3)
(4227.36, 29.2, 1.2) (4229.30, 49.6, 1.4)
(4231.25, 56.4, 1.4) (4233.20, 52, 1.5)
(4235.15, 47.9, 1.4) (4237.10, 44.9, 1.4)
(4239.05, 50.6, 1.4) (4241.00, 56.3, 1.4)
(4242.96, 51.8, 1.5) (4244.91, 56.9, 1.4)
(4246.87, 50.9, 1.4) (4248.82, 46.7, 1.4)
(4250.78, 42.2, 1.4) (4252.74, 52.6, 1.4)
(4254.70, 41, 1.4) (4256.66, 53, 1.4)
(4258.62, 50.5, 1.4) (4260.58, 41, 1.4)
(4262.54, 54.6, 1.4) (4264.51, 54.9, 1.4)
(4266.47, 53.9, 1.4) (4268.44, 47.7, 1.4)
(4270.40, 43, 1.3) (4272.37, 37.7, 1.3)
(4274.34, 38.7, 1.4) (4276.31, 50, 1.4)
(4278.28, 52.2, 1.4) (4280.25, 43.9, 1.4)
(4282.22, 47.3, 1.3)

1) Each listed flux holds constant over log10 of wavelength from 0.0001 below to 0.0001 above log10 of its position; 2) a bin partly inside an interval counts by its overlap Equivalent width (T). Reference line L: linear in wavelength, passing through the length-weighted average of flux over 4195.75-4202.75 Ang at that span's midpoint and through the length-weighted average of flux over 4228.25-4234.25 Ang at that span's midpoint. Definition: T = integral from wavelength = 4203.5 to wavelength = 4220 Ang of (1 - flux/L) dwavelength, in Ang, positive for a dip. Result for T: -1.7 Ang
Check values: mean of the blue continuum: 46.4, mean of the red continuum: 52.3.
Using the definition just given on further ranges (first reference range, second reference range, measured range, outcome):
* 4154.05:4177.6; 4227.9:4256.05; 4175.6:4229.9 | 1.3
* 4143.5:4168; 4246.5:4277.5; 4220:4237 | 1.0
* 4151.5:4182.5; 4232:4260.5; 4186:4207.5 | 0.8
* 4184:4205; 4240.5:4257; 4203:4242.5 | -0.3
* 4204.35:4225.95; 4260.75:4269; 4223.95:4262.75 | 2.9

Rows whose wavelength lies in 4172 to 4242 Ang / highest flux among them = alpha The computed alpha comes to 58.4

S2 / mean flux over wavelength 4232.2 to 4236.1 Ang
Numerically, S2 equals 50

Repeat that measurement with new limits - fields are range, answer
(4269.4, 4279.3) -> 44.3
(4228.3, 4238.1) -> 50.1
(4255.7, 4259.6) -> 51.8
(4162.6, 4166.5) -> 55.2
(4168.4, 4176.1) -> 51.7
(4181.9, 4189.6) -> 50.7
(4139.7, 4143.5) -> 47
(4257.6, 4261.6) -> 46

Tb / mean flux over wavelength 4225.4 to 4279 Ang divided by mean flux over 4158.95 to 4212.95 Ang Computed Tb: 0.9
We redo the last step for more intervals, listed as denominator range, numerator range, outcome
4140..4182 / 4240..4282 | 0.94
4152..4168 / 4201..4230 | 0.93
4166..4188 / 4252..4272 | 0.94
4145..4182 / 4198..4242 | 0.94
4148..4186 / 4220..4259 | 0.92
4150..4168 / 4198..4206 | 0.90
